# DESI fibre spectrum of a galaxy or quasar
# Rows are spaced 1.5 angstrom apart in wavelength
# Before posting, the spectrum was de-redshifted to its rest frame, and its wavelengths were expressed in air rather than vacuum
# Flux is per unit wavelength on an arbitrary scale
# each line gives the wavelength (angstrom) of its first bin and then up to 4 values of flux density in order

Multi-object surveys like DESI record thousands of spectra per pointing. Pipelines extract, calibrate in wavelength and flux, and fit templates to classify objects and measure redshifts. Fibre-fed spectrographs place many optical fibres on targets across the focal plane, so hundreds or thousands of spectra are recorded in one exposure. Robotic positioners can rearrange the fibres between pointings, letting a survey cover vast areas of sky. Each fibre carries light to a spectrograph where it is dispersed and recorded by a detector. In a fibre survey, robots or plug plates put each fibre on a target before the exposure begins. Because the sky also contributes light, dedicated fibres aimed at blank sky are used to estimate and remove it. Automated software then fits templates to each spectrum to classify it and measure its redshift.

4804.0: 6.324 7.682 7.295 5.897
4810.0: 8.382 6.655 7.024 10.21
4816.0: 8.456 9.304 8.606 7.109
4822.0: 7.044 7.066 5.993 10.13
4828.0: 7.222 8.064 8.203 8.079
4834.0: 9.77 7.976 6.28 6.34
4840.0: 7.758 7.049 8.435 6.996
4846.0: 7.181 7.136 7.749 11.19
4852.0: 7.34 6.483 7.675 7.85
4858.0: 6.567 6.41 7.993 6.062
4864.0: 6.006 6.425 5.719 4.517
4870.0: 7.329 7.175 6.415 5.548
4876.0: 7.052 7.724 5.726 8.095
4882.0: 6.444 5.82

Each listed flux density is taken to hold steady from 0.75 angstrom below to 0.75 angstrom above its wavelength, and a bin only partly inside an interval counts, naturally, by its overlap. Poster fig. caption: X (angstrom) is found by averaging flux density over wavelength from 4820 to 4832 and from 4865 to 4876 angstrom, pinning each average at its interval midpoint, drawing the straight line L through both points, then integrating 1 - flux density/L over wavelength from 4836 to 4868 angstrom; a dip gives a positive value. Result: -1.7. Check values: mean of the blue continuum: 7.62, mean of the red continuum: 6.22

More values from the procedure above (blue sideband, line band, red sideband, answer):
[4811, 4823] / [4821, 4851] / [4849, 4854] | 1.7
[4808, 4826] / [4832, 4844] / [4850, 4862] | -0.1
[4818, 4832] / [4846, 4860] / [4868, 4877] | -1.2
